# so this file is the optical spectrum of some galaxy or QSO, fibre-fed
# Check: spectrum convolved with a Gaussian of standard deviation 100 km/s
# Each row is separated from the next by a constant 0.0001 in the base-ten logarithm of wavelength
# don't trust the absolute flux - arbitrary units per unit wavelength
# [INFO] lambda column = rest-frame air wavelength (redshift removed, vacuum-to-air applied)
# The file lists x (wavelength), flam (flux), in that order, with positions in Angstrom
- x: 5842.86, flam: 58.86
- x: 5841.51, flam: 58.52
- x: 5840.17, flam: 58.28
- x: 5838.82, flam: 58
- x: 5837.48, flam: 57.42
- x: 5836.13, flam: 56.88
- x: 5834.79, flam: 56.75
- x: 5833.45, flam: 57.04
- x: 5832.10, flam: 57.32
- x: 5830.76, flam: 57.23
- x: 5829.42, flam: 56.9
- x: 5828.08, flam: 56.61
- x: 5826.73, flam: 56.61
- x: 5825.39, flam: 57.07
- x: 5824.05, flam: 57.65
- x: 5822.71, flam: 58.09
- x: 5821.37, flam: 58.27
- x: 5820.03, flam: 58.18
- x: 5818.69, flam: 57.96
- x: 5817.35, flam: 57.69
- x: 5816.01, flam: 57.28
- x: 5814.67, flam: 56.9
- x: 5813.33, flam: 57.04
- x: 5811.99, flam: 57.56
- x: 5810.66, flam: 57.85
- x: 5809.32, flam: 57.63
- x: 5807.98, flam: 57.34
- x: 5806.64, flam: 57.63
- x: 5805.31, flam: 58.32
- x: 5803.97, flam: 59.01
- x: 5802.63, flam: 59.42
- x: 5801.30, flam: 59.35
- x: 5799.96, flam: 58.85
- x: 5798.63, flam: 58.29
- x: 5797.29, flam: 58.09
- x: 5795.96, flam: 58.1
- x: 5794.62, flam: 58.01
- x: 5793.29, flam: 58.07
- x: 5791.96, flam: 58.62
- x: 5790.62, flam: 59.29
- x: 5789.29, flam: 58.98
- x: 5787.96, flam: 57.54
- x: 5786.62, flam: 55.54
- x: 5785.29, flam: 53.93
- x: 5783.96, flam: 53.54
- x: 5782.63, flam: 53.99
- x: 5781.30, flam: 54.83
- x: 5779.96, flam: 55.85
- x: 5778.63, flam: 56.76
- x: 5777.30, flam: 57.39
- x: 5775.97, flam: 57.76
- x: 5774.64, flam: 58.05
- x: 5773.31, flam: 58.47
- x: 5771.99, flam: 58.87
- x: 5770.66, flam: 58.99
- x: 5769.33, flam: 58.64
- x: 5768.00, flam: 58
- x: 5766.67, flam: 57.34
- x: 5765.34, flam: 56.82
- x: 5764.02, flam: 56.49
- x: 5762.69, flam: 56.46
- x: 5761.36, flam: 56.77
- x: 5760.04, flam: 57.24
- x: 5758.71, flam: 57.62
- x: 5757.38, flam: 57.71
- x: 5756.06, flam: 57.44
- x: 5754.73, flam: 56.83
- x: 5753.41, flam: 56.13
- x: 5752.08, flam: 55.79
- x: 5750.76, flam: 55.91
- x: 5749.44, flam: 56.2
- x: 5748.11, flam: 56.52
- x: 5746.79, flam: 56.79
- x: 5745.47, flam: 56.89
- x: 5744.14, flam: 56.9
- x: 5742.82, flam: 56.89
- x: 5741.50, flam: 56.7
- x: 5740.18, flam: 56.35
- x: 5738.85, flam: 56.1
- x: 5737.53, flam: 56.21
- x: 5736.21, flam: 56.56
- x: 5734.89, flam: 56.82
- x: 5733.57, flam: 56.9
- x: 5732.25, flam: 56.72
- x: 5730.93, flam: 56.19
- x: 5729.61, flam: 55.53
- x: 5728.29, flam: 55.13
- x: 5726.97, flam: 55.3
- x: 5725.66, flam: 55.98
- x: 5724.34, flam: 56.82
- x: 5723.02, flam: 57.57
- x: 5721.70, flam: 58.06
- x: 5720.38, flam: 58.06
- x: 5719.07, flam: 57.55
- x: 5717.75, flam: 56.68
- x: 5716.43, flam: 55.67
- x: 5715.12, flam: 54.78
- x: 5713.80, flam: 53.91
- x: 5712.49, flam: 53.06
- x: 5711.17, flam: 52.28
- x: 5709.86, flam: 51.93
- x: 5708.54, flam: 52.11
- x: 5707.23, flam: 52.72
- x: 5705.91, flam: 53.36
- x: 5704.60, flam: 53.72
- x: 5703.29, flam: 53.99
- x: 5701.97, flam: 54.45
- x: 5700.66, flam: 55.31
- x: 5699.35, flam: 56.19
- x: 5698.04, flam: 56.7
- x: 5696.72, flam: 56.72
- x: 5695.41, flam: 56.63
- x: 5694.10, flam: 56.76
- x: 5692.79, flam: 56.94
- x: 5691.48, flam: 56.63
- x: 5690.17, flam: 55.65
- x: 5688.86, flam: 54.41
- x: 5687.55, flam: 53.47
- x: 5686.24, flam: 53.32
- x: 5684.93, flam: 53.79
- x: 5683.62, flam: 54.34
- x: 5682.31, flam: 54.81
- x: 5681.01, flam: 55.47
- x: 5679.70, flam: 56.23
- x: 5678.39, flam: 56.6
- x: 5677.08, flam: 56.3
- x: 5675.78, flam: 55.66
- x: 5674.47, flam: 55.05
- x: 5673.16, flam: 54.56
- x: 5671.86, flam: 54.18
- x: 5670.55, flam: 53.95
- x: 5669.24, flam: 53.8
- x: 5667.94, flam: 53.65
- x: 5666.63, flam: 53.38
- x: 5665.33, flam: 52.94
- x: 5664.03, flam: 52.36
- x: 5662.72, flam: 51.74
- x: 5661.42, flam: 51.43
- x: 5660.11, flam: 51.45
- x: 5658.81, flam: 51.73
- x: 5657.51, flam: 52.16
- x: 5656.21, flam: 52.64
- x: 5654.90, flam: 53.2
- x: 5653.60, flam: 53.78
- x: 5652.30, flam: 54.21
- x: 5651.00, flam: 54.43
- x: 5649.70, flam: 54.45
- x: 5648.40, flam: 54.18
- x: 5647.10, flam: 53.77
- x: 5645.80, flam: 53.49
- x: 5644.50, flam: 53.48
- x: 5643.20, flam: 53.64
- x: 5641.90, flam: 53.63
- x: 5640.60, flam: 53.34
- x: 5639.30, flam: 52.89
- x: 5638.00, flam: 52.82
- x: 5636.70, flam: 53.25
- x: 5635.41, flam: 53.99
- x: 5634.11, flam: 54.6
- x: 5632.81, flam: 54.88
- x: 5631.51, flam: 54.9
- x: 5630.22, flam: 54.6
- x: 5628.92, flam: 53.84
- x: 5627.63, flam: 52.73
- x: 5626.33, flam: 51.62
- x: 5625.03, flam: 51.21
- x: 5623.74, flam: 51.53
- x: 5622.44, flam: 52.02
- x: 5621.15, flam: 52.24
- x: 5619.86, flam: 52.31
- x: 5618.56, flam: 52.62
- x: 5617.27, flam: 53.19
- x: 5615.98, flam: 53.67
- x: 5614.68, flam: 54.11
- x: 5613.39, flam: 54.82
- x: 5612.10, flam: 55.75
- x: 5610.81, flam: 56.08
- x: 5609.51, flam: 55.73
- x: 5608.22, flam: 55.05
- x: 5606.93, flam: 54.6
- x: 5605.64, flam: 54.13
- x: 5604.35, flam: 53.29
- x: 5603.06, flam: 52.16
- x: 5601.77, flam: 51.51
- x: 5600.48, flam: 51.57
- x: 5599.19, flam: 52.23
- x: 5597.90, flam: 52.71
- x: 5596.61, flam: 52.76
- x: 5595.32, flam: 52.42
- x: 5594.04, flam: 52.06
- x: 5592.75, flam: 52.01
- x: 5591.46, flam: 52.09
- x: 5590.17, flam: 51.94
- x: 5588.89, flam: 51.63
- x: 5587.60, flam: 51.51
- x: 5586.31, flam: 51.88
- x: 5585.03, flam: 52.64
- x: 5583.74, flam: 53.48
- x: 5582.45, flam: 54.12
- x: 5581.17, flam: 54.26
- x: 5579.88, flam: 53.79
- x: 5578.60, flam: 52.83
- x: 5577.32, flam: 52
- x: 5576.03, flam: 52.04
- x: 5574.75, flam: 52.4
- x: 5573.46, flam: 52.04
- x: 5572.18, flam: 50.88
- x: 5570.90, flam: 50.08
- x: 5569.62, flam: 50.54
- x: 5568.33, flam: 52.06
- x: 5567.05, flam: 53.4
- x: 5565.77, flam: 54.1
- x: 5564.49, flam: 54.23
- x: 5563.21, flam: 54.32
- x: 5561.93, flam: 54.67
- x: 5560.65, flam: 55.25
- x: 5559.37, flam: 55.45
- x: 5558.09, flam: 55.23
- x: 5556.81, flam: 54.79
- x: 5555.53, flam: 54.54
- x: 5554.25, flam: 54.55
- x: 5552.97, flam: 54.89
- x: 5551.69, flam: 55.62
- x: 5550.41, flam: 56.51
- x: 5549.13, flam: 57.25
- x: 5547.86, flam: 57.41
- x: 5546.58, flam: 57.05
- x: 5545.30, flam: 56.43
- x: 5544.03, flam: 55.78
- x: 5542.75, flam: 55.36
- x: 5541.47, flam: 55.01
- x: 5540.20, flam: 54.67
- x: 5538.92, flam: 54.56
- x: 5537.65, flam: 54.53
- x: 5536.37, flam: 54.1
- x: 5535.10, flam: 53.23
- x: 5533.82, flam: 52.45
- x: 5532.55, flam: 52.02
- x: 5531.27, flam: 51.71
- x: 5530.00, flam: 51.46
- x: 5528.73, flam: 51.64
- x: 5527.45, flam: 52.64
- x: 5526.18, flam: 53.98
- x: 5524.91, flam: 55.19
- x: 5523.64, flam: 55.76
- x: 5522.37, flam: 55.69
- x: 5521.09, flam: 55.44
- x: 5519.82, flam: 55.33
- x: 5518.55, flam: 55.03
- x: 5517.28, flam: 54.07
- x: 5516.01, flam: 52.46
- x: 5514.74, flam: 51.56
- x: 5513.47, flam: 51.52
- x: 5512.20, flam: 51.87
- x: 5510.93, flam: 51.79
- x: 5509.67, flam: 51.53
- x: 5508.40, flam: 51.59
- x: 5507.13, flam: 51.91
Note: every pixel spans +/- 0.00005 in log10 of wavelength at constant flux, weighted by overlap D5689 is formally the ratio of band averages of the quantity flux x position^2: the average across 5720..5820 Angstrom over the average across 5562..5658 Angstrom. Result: 1.1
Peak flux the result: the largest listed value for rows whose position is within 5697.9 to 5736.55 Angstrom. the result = 58.06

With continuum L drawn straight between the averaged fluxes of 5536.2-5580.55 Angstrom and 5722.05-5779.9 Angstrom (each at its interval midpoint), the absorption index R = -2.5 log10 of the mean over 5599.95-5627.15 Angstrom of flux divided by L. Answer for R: 0.03 mag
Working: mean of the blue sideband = 54.2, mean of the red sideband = 56.9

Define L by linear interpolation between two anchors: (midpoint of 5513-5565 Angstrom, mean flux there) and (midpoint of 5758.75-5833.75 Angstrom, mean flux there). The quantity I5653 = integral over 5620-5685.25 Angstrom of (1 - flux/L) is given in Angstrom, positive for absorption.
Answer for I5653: 2.56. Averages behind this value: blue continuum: 54.5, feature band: 53.6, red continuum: 57.5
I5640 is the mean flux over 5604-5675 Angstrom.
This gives 53.5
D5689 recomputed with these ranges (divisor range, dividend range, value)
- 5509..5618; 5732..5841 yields 1.16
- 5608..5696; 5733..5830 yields 1.11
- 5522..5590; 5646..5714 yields 1.05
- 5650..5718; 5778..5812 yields 1.10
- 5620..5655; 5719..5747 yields 1.10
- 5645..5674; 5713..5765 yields 1.09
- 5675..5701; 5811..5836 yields 1.08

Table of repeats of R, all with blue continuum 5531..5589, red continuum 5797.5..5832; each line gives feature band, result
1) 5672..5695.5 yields 0.01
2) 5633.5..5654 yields 0.03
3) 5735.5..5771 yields 0.00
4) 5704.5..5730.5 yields 0.02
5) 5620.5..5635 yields 0.04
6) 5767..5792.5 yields 0.00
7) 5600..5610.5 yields 0.02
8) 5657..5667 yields 0.07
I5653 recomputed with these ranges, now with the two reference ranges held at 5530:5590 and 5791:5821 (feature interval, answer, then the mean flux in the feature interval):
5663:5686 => 0.55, 54.5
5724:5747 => 0.20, 56.4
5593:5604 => 0.46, 52.2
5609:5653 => 1.12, 53.6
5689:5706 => 0.16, 55.7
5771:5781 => 0.00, 57.5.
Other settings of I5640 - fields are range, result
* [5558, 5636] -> 53.1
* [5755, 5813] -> 57.5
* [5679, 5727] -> 55.2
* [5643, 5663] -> 53.1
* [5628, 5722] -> 54.3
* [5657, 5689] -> 53.9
